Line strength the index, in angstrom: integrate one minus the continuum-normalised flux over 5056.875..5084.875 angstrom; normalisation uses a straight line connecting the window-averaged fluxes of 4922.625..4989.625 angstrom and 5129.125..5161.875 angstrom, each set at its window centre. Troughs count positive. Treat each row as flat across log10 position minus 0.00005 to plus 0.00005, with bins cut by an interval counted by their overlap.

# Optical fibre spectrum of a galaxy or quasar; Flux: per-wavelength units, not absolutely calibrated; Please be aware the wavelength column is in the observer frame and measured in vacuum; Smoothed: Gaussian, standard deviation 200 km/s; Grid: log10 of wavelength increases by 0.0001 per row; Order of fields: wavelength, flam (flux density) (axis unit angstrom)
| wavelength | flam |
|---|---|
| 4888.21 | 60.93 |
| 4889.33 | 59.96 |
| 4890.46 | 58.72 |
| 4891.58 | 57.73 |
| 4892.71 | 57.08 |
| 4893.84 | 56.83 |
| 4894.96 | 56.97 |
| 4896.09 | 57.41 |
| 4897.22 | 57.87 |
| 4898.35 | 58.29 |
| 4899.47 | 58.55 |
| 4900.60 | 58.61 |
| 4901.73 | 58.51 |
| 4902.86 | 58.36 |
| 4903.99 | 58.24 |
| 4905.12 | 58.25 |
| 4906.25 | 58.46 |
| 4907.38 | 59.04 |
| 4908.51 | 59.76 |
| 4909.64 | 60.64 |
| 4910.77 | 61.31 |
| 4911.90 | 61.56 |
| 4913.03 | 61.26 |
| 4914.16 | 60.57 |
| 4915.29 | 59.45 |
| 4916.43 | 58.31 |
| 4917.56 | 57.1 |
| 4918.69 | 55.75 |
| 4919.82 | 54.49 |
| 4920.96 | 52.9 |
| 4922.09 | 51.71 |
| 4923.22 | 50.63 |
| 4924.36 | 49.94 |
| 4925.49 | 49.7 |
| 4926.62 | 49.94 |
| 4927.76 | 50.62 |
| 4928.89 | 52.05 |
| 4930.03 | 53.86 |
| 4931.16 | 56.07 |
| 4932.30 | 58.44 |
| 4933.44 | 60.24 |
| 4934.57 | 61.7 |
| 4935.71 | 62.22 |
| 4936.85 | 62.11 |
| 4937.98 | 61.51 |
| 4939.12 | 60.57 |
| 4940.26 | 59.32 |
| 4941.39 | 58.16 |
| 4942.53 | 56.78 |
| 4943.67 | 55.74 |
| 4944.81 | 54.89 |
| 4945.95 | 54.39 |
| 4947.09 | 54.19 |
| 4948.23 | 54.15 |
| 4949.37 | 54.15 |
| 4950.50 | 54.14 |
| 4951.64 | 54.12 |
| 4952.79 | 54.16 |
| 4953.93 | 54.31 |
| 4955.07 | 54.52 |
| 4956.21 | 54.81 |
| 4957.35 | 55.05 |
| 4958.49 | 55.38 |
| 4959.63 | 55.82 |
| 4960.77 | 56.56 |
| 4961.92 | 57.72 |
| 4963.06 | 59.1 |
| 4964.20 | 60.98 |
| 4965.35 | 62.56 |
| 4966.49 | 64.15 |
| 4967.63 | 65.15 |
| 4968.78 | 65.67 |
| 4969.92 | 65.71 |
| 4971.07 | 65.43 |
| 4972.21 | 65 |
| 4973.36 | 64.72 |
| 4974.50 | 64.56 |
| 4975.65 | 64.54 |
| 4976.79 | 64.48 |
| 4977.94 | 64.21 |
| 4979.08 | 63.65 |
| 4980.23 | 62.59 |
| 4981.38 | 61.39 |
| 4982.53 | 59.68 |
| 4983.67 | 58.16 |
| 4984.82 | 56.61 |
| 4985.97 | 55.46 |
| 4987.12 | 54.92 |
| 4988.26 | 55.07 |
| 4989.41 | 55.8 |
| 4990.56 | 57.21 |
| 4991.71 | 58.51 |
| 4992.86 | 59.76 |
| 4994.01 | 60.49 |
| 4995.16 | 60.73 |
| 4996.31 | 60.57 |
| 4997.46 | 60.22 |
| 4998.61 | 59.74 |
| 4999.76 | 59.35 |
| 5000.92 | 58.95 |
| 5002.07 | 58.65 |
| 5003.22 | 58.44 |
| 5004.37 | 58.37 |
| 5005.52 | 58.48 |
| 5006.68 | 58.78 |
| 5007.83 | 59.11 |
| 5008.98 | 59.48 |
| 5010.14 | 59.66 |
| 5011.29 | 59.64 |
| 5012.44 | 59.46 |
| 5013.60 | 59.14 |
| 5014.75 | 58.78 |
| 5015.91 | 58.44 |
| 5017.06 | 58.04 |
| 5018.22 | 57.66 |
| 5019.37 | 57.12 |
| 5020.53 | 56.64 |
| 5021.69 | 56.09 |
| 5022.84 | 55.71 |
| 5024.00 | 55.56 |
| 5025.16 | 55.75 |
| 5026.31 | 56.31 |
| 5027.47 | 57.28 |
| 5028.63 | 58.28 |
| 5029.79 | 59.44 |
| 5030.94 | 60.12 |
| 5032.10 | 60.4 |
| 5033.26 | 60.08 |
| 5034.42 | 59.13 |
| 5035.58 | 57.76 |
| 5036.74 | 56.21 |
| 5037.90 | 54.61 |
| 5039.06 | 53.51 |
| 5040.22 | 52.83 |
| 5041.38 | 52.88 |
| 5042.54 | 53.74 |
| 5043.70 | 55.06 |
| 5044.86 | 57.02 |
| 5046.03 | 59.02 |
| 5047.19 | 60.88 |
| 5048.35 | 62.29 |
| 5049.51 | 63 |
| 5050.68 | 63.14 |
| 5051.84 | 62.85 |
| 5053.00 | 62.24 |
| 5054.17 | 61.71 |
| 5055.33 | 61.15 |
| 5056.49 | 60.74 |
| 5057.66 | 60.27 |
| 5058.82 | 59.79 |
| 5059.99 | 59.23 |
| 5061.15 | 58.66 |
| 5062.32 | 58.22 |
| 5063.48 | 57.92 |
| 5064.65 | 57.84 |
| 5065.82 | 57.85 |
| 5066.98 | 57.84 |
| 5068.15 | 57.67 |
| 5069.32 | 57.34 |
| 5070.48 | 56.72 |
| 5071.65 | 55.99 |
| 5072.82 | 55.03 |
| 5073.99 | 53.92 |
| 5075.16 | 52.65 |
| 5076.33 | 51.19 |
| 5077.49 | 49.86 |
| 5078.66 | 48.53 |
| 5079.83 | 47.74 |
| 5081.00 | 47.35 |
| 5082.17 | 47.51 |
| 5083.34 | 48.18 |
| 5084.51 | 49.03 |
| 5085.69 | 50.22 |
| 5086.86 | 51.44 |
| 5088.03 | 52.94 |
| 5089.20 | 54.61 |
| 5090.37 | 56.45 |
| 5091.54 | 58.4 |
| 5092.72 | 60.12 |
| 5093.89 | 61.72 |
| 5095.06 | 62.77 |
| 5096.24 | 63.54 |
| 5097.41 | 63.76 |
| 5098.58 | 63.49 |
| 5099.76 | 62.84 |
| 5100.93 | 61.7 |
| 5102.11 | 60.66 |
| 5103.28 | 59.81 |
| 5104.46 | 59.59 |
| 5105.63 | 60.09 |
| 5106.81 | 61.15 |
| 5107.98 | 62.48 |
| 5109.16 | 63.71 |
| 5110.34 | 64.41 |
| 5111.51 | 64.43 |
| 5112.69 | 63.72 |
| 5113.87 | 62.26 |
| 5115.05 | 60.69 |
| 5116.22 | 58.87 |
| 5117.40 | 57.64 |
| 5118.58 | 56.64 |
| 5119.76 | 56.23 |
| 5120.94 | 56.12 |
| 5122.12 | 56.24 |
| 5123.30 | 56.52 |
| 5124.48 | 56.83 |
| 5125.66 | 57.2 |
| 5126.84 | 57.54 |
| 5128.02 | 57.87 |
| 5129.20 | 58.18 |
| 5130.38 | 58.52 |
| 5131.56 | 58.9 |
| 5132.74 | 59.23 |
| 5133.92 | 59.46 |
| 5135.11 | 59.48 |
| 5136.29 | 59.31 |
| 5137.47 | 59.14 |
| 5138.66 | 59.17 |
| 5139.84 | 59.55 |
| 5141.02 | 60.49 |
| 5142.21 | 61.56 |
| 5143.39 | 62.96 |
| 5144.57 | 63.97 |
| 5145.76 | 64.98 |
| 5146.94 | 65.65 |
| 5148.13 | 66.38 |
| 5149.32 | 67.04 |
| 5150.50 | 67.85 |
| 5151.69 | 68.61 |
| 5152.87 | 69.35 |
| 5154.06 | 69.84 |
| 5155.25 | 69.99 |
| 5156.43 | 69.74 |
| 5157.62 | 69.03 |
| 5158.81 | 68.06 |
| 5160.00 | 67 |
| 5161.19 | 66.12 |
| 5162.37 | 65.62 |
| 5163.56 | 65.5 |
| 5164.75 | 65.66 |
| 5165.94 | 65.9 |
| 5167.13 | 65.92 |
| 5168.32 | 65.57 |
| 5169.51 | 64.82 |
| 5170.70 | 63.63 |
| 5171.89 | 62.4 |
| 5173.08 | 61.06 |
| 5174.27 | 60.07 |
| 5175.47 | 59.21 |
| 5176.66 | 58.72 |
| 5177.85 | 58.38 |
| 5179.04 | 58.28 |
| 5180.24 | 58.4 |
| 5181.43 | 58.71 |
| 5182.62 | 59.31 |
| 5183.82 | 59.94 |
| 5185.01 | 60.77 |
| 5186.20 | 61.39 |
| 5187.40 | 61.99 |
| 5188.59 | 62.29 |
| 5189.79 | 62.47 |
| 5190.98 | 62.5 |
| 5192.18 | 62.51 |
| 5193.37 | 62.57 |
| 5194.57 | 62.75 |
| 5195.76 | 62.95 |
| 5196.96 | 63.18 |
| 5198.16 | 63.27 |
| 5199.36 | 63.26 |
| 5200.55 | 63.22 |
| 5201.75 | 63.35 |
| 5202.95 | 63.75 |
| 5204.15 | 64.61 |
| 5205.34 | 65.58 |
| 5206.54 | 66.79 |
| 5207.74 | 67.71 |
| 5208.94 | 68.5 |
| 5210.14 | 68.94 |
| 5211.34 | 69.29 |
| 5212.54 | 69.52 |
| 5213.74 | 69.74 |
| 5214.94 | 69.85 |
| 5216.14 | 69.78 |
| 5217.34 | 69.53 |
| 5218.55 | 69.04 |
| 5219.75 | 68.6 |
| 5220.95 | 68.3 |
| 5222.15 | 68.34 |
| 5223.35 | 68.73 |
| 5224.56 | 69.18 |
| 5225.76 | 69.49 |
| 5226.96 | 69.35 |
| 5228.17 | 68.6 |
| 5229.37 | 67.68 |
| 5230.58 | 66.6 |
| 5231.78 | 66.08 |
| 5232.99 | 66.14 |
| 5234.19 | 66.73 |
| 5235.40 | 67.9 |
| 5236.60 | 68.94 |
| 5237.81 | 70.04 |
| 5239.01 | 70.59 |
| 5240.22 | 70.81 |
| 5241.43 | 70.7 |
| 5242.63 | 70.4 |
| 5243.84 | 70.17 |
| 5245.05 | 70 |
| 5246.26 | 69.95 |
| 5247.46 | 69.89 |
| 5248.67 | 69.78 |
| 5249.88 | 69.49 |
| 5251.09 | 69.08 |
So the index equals 3.3 angstrom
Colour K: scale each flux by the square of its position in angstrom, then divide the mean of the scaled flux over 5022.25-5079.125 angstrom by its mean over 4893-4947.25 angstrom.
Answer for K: 1.06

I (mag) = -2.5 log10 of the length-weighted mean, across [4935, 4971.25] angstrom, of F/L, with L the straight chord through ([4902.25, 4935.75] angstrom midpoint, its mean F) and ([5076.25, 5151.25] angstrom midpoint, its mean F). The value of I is -0.02 mag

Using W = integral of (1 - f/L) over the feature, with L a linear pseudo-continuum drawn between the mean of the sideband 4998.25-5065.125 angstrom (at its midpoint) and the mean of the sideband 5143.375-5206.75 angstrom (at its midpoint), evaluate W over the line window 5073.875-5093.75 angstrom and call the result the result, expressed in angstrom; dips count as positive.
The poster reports 2.8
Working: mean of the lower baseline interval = 58.5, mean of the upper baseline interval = 63.9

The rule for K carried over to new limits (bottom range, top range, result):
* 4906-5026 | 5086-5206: 1.14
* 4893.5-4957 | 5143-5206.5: 1.24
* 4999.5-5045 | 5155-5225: 1.20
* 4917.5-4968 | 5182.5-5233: 1.30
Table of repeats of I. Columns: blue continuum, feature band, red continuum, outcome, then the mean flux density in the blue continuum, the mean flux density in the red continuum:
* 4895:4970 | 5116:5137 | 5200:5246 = 0.12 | 57.3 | 68.2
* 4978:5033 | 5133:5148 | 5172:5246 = 0.03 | 58.6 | 65.5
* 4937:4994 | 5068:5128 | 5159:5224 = 0.09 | 58.9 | 64.4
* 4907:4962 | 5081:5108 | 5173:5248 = 0.08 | 56.3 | 65.7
